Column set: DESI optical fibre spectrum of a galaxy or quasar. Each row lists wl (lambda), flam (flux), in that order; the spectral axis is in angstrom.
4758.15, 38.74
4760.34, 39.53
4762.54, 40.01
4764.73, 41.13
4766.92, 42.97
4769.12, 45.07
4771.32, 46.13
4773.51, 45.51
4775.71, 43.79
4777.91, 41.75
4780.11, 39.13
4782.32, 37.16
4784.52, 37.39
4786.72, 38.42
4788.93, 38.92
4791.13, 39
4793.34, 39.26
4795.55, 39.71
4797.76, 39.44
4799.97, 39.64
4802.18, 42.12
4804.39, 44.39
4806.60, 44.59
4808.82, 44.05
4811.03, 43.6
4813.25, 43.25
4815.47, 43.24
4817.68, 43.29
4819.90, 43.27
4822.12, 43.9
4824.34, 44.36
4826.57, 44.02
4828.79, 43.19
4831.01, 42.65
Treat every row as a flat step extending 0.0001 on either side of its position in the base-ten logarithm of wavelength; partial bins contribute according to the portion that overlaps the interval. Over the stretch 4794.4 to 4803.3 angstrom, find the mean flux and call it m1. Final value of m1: 40.2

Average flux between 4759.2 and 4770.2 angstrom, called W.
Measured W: 41.7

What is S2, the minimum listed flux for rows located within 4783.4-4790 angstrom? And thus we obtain 37.39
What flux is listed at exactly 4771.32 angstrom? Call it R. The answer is 46.13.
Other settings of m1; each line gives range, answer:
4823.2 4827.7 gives 44.1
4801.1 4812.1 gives 43.8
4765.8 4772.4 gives 44.7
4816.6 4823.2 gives 43.5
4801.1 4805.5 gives 43.3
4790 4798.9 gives 39.4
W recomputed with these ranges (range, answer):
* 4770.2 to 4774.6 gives 45.9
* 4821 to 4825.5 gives 44.1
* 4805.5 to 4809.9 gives 44.3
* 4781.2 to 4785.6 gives 37.2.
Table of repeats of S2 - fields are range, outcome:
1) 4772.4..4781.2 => 39.13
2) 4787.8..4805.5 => 38.92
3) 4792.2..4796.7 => 39.26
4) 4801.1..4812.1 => 42.12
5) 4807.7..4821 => 43.24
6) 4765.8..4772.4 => 42.97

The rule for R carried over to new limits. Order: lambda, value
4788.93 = 38.92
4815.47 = 43.24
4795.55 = 39.71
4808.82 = 44.05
